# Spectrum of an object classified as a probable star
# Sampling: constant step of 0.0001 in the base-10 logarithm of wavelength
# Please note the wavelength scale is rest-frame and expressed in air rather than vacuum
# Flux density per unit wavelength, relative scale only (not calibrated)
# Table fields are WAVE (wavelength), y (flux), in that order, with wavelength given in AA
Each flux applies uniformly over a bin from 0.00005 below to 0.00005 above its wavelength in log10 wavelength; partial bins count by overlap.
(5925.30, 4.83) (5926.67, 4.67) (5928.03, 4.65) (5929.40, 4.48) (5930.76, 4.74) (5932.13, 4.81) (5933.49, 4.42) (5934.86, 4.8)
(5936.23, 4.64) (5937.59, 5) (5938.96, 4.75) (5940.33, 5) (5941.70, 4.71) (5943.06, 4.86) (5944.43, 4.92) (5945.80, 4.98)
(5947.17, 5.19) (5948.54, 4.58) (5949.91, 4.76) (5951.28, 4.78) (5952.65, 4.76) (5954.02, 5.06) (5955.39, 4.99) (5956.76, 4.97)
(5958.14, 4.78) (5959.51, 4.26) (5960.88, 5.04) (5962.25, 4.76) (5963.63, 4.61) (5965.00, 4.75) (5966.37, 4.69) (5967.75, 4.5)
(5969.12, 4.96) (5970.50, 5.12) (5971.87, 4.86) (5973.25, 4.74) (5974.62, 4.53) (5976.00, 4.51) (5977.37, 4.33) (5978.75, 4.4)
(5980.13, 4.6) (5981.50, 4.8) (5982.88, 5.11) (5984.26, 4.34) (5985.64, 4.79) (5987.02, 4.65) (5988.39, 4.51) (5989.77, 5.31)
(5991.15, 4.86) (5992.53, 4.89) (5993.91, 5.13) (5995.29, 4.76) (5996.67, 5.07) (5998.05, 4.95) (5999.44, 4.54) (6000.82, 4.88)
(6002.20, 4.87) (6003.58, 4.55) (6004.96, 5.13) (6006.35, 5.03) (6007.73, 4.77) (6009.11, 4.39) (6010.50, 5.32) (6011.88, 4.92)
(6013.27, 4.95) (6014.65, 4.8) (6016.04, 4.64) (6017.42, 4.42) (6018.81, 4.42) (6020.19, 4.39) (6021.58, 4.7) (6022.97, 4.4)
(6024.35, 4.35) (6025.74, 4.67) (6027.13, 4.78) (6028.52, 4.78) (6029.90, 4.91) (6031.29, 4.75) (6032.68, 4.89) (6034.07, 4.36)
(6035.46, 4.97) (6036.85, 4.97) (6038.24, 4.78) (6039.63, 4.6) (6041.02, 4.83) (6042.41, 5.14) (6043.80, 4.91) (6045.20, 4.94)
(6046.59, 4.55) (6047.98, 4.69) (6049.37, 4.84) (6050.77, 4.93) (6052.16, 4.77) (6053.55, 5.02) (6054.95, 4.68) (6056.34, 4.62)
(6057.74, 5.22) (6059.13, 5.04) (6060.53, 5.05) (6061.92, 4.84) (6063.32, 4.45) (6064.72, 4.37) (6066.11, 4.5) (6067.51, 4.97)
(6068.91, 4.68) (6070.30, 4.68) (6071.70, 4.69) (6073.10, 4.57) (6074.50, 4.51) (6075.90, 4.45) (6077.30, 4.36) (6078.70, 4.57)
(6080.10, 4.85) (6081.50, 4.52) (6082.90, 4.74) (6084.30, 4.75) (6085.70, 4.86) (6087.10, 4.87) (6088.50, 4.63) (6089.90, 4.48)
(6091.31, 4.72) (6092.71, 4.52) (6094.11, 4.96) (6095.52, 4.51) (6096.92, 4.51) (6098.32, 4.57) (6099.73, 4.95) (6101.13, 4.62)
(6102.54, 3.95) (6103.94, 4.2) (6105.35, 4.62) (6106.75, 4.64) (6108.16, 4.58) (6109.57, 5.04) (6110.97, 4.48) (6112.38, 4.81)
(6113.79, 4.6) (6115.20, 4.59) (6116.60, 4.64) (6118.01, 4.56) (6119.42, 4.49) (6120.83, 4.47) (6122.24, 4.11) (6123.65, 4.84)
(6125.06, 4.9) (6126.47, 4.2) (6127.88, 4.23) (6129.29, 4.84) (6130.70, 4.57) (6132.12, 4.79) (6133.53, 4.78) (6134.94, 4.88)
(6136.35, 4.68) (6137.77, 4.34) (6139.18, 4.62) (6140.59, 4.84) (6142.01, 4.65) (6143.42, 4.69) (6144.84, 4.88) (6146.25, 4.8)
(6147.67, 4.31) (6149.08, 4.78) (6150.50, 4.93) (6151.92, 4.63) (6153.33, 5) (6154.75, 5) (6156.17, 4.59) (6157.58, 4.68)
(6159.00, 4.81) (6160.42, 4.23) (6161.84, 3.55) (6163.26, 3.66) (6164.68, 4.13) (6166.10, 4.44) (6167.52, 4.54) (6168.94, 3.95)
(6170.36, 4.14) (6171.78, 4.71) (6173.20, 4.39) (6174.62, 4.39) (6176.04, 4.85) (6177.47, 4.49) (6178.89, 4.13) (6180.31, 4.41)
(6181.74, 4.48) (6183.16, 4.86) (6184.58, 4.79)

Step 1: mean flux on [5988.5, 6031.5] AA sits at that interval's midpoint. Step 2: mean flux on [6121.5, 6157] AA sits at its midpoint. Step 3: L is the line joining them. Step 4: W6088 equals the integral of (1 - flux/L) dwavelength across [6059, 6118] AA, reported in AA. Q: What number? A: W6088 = 1.01 AA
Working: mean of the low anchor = 4.78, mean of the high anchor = 4.68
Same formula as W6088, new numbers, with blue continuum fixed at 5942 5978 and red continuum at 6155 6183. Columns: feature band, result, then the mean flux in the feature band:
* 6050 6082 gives -1.0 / 4.71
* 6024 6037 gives -0.3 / 4.74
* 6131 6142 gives -0.7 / 4.69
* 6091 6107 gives -0.2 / 4.56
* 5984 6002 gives -0.5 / 4.83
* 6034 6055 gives -1.0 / 4.83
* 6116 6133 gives -0.4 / 4.55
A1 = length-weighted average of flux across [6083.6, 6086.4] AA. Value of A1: 4.81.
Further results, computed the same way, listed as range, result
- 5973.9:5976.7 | 4.53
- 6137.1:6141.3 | 4.61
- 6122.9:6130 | 4.6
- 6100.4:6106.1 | 4.36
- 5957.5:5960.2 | 4.52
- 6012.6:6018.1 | 4.71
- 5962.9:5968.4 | 4.63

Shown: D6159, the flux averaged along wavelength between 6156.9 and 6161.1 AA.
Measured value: 4.57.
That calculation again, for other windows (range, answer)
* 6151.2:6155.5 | 4.87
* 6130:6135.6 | 4.75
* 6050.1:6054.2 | 4.91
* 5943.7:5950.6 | 4.88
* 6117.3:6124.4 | 4.49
